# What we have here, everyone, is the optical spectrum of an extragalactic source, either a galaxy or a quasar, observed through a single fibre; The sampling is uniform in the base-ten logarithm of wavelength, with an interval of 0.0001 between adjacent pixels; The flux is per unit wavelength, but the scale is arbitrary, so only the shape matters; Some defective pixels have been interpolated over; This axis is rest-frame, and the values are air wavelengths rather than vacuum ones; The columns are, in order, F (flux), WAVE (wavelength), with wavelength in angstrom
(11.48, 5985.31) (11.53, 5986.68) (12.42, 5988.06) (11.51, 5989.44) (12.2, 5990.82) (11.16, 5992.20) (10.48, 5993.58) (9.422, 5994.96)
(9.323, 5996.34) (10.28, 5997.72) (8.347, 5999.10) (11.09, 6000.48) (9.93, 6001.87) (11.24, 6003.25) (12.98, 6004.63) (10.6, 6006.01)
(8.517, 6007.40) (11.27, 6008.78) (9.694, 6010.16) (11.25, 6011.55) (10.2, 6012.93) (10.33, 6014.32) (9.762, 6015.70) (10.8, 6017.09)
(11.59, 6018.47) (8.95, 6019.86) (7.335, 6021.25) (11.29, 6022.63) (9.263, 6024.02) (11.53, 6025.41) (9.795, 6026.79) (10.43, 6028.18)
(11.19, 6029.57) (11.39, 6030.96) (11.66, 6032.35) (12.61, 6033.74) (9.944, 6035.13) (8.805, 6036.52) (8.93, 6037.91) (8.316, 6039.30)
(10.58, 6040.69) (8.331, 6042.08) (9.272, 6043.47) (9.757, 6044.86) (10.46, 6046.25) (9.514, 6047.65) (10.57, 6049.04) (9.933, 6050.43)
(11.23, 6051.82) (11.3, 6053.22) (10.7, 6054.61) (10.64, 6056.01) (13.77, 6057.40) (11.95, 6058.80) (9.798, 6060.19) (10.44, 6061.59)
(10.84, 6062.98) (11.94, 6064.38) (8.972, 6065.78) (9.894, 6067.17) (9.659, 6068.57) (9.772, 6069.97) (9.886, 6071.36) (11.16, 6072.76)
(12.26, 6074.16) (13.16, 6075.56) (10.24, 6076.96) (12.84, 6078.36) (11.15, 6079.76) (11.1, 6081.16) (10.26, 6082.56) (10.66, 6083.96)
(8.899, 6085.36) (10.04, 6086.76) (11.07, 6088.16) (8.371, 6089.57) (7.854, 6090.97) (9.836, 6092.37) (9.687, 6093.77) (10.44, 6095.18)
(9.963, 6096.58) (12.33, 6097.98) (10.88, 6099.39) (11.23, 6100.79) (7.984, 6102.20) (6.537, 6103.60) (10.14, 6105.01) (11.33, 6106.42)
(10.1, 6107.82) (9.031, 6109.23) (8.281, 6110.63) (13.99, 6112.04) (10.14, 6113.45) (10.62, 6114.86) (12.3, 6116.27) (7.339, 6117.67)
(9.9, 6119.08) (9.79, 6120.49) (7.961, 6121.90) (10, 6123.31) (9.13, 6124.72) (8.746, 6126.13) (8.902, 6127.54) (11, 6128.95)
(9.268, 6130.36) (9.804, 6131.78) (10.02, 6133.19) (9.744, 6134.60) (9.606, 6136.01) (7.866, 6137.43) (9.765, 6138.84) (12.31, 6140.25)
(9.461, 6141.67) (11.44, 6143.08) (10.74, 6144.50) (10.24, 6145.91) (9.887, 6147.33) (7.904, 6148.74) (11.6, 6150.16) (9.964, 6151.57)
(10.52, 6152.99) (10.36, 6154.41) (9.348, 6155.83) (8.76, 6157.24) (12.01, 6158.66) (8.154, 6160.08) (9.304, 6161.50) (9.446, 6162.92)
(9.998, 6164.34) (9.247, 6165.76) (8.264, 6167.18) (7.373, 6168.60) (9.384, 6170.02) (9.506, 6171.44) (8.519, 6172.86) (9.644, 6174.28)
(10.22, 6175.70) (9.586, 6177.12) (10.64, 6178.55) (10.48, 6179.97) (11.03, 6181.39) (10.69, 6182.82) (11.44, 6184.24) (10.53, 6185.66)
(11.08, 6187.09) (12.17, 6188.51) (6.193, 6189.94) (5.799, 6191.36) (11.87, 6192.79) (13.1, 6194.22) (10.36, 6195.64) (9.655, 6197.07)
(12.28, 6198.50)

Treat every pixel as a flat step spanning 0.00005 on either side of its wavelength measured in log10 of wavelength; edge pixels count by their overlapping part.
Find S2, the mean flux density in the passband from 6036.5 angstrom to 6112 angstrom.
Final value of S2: 10.3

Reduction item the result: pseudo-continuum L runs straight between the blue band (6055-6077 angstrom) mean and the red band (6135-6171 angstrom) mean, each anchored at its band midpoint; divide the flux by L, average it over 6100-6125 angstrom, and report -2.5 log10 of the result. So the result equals 0.05 mag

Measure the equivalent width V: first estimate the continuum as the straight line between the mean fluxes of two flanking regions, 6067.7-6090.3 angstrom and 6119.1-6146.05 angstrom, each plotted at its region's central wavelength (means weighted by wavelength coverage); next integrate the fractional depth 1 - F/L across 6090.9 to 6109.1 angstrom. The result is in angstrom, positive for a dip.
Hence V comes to 0.7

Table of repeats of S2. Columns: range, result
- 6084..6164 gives 9.85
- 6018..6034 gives 10.5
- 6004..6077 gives 10.5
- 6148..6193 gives 9.7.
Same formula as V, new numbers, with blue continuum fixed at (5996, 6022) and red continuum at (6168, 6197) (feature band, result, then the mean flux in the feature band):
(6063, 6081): -1.4 angstrom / 10.9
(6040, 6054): 0.1 angstrom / 10.1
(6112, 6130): 0.4 angstrom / 9.83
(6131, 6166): 0.4 angstrom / 9.9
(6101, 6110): 0.7 angstrom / 9.29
